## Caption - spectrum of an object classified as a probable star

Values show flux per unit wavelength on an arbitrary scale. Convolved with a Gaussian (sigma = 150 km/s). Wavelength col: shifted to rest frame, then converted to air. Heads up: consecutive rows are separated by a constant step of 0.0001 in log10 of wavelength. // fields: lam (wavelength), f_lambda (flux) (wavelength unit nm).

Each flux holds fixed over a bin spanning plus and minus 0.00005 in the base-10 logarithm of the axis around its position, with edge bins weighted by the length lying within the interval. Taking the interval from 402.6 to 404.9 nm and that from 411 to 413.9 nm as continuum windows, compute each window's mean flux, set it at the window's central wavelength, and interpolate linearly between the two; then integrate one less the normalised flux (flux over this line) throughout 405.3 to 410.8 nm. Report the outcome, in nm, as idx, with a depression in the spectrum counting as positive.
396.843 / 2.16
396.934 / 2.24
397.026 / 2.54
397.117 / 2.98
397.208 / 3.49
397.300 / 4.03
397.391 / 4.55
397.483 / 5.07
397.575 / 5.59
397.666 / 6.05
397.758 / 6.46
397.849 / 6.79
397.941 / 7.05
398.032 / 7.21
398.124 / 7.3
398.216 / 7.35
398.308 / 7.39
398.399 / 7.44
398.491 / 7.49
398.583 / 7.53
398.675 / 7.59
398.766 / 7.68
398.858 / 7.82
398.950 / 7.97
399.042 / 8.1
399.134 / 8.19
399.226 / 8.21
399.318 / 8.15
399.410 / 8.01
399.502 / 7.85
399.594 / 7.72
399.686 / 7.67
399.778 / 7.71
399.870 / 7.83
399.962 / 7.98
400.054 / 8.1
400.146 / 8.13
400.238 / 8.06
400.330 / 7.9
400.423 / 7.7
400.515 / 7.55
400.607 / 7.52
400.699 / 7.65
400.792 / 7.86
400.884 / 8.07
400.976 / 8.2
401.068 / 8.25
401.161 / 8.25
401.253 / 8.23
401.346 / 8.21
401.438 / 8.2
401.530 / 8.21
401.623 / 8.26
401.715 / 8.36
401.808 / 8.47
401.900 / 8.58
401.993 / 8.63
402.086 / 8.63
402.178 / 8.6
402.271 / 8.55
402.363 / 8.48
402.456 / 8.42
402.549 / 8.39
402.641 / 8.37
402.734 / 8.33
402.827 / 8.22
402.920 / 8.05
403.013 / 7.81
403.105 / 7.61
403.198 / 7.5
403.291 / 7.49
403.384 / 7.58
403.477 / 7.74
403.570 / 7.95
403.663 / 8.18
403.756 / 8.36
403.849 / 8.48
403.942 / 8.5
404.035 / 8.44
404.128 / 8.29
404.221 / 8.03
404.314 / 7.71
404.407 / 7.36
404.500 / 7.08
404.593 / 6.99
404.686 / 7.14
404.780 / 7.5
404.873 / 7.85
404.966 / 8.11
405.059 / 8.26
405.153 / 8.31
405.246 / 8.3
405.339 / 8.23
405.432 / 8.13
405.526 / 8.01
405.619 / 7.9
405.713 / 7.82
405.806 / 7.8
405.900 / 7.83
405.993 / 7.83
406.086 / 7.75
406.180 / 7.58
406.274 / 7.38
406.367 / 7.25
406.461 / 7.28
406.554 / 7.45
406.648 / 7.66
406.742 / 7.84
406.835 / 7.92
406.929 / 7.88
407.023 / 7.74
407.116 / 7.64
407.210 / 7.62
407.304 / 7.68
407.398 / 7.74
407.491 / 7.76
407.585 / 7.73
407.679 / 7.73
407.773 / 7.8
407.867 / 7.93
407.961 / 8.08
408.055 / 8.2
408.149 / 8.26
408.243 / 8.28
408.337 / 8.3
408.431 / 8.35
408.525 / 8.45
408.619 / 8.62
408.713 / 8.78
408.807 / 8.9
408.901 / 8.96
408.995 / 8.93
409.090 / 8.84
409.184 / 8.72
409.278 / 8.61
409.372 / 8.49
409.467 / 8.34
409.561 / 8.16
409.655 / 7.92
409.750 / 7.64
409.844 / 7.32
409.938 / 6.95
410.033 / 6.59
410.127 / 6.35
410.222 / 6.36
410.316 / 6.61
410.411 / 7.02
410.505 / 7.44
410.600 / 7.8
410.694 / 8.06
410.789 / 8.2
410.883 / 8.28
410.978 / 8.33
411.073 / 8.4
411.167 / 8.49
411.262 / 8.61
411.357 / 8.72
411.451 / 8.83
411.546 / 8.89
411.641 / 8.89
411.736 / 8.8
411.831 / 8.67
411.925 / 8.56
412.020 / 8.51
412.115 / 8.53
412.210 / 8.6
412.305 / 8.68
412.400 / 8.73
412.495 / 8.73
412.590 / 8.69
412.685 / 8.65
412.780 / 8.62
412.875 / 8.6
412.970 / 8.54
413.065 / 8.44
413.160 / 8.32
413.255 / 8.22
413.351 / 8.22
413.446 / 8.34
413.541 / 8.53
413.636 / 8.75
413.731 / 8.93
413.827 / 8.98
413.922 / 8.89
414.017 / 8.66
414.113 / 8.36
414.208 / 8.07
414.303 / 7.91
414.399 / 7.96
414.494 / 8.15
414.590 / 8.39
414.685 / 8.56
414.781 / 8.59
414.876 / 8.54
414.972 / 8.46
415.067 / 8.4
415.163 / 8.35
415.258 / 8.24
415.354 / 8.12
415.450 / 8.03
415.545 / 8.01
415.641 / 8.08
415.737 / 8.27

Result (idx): 0.24 nm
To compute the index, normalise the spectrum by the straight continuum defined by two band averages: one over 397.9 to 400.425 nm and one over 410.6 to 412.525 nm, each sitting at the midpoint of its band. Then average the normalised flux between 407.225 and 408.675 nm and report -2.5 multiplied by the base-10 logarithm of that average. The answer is 0.04 mag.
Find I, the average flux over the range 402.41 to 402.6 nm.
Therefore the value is 8.42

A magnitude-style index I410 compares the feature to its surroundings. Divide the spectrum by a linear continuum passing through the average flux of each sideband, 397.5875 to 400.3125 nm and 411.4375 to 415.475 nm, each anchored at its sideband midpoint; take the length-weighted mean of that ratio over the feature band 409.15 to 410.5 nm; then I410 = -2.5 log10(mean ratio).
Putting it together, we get 0.11 mag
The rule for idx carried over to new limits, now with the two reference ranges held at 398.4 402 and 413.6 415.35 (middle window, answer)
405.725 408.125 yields 0.14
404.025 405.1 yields 0.06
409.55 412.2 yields 0.11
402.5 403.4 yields 0.01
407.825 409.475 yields -0.05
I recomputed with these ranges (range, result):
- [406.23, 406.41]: 7.34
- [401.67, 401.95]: 8.46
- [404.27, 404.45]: 7.54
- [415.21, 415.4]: 8.19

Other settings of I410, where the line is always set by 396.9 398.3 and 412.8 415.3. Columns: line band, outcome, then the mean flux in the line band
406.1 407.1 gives -0.08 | 7.6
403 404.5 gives -0.22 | 7.92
